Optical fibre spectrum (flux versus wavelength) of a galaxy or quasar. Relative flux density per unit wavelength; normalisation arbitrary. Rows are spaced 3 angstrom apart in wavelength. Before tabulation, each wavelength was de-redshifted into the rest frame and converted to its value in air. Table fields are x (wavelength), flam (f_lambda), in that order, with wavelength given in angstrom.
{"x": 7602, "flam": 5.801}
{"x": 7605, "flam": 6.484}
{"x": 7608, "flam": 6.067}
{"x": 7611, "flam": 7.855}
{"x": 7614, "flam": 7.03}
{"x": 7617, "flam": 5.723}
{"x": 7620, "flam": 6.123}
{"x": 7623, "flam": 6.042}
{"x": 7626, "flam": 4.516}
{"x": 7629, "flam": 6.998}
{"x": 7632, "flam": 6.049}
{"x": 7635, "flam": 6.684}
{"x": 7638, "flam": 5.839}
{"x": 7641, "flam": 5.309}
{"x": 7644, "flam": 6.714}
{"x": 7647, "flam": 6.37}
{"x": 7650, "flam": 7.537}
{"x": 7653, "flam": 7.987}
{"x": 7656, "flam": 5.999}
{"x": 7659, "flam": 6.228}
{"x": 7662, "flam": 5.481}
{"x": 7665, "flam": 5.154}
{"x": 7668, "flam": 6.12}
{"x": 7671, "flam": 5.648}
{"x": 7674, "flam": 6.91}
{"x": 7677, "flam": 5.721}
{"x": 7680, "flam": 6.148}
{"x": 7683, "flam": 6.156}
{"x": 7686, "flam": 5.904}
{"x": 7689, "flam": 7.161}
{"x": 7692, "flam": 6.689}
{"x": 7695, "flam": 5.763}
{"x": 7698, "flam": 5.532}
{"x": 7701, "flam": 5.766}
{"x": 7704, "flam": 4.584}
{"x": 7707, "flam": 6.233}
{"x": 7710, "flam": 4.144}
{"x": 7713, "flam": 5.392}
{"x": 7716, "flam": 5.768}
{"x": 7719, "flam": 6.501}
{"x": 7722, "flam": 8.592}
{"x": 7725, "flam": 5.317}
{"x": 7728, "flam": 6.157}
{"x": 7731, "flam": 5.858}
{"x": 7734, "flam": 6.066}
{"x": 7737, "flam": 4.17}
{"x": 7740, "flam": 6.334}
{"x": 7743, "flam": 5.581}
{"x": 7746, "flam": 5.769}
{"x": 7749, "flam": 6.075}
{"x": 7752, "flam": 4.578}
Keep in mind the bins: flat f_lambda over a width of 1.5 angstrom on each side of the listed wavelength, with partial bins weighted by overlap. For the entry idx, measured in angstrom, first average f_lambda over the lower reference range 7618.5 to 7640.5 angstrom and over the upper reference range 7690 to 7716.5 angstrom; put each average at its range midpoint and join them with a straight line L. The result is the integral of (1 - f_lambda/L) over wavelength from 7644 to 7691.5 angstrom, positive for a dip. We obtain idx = -4.5 angstrom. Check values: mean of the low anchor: 6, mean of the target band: 6.32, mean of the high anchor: 5.56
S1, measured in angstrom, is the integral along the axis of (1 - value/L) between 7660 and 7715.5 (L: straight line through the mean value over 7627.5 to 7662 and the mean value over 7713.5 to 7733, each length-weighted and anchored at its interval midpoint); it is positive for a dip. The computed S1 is 5.0 angstrom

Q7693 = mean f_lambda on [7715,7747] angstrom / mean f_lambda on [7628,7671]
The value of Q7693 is 1.0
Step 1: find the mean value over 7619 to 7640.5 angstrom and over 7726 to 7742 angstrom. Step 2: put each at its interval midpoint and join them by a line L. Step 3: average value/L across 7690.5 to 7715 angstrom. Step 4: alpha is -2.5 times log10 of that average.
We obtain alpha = 0.05 mag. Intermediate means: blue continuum 6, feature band 5.52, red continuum 5.7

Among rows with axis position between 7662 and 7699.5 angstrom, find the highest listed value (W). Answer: 7.161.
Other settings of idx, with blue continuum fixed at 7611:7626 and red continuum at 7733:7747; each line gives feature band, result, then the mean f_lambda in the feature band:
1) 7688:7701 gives -0.86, 6.19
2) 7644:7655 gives -2.01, 7.16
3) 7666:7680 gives -0.35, 6.07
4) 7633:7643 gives 0.21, 5.99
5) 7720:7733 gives -1.91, 6.47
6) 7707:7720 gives 0.46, 5.5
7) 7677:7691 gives -1.01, 6.29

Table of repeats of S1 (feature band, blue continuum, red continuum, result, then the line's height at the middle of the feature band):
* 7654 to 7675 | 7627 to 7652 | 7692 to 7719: 0.4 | 6.09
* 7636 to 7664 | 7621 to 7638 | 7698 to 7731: -1.8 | 5.99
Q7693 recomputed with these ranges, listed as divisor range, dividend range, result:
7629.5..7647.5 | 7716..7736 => 1.02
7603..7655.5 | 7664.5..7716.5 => 0.91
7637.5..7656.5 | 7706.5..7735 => 0.91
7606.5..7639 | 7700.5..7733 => 0.93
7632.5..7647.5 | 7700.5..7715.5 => 0.85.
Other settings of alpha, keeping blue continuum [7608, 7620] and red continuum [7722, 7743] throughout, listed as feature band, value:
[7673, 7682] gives 0.00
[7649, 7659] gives -0.10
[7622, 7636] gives 0.09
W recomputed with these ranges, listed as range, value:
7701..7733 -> 8.592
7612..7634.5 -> 7.03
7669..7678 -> 6.91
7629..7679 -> 7.987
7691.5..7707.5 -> 6.689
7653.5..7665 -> 6.228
